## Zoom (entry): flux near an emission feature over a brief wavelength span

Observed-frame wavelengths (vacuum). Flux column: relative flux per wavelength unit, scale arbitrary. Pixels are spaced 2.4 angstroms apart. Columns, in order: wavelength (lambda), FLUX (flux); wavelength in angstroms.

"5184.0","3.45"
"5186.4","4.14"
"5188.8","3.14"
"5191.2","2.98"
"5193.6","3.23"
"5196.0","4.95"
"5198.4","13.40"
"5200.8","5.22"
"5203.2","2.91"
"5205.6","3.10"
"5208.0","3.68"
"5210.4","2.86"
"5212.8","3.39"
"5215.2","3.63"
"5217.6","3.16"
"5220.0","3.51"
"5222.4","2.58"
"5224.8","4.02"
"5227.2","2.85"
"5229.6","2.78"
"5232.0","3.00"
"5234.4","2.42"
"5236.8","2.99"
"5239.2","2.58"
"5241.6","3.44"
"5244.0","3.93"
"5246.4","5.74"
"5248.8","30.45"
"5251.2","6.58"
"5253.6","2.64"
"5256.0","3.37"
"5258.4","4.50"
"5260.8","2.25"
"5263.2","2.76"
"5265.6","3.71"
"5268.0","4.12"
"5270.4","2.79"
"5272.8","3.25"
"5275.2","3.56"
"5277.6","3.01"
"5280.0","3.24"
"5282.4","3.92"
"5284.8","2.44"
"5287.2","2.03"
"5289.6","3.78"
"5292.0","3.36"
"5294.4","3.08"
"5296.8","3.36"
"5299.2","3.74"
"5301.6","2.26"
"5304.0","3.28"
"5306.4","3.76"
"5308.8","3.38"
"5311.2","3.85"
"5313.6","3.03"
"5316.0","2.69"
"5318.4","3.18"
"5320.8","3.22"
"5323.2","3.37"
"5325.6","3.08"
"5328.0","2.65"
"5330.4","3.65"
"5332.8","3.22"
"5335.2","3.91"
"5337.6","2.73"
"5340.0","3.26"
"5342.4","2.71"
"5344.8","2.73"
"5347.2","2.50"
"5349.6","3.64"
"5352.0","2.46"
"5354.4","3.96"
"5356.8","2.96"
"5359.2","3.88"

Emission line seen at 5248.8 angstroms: [O III]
